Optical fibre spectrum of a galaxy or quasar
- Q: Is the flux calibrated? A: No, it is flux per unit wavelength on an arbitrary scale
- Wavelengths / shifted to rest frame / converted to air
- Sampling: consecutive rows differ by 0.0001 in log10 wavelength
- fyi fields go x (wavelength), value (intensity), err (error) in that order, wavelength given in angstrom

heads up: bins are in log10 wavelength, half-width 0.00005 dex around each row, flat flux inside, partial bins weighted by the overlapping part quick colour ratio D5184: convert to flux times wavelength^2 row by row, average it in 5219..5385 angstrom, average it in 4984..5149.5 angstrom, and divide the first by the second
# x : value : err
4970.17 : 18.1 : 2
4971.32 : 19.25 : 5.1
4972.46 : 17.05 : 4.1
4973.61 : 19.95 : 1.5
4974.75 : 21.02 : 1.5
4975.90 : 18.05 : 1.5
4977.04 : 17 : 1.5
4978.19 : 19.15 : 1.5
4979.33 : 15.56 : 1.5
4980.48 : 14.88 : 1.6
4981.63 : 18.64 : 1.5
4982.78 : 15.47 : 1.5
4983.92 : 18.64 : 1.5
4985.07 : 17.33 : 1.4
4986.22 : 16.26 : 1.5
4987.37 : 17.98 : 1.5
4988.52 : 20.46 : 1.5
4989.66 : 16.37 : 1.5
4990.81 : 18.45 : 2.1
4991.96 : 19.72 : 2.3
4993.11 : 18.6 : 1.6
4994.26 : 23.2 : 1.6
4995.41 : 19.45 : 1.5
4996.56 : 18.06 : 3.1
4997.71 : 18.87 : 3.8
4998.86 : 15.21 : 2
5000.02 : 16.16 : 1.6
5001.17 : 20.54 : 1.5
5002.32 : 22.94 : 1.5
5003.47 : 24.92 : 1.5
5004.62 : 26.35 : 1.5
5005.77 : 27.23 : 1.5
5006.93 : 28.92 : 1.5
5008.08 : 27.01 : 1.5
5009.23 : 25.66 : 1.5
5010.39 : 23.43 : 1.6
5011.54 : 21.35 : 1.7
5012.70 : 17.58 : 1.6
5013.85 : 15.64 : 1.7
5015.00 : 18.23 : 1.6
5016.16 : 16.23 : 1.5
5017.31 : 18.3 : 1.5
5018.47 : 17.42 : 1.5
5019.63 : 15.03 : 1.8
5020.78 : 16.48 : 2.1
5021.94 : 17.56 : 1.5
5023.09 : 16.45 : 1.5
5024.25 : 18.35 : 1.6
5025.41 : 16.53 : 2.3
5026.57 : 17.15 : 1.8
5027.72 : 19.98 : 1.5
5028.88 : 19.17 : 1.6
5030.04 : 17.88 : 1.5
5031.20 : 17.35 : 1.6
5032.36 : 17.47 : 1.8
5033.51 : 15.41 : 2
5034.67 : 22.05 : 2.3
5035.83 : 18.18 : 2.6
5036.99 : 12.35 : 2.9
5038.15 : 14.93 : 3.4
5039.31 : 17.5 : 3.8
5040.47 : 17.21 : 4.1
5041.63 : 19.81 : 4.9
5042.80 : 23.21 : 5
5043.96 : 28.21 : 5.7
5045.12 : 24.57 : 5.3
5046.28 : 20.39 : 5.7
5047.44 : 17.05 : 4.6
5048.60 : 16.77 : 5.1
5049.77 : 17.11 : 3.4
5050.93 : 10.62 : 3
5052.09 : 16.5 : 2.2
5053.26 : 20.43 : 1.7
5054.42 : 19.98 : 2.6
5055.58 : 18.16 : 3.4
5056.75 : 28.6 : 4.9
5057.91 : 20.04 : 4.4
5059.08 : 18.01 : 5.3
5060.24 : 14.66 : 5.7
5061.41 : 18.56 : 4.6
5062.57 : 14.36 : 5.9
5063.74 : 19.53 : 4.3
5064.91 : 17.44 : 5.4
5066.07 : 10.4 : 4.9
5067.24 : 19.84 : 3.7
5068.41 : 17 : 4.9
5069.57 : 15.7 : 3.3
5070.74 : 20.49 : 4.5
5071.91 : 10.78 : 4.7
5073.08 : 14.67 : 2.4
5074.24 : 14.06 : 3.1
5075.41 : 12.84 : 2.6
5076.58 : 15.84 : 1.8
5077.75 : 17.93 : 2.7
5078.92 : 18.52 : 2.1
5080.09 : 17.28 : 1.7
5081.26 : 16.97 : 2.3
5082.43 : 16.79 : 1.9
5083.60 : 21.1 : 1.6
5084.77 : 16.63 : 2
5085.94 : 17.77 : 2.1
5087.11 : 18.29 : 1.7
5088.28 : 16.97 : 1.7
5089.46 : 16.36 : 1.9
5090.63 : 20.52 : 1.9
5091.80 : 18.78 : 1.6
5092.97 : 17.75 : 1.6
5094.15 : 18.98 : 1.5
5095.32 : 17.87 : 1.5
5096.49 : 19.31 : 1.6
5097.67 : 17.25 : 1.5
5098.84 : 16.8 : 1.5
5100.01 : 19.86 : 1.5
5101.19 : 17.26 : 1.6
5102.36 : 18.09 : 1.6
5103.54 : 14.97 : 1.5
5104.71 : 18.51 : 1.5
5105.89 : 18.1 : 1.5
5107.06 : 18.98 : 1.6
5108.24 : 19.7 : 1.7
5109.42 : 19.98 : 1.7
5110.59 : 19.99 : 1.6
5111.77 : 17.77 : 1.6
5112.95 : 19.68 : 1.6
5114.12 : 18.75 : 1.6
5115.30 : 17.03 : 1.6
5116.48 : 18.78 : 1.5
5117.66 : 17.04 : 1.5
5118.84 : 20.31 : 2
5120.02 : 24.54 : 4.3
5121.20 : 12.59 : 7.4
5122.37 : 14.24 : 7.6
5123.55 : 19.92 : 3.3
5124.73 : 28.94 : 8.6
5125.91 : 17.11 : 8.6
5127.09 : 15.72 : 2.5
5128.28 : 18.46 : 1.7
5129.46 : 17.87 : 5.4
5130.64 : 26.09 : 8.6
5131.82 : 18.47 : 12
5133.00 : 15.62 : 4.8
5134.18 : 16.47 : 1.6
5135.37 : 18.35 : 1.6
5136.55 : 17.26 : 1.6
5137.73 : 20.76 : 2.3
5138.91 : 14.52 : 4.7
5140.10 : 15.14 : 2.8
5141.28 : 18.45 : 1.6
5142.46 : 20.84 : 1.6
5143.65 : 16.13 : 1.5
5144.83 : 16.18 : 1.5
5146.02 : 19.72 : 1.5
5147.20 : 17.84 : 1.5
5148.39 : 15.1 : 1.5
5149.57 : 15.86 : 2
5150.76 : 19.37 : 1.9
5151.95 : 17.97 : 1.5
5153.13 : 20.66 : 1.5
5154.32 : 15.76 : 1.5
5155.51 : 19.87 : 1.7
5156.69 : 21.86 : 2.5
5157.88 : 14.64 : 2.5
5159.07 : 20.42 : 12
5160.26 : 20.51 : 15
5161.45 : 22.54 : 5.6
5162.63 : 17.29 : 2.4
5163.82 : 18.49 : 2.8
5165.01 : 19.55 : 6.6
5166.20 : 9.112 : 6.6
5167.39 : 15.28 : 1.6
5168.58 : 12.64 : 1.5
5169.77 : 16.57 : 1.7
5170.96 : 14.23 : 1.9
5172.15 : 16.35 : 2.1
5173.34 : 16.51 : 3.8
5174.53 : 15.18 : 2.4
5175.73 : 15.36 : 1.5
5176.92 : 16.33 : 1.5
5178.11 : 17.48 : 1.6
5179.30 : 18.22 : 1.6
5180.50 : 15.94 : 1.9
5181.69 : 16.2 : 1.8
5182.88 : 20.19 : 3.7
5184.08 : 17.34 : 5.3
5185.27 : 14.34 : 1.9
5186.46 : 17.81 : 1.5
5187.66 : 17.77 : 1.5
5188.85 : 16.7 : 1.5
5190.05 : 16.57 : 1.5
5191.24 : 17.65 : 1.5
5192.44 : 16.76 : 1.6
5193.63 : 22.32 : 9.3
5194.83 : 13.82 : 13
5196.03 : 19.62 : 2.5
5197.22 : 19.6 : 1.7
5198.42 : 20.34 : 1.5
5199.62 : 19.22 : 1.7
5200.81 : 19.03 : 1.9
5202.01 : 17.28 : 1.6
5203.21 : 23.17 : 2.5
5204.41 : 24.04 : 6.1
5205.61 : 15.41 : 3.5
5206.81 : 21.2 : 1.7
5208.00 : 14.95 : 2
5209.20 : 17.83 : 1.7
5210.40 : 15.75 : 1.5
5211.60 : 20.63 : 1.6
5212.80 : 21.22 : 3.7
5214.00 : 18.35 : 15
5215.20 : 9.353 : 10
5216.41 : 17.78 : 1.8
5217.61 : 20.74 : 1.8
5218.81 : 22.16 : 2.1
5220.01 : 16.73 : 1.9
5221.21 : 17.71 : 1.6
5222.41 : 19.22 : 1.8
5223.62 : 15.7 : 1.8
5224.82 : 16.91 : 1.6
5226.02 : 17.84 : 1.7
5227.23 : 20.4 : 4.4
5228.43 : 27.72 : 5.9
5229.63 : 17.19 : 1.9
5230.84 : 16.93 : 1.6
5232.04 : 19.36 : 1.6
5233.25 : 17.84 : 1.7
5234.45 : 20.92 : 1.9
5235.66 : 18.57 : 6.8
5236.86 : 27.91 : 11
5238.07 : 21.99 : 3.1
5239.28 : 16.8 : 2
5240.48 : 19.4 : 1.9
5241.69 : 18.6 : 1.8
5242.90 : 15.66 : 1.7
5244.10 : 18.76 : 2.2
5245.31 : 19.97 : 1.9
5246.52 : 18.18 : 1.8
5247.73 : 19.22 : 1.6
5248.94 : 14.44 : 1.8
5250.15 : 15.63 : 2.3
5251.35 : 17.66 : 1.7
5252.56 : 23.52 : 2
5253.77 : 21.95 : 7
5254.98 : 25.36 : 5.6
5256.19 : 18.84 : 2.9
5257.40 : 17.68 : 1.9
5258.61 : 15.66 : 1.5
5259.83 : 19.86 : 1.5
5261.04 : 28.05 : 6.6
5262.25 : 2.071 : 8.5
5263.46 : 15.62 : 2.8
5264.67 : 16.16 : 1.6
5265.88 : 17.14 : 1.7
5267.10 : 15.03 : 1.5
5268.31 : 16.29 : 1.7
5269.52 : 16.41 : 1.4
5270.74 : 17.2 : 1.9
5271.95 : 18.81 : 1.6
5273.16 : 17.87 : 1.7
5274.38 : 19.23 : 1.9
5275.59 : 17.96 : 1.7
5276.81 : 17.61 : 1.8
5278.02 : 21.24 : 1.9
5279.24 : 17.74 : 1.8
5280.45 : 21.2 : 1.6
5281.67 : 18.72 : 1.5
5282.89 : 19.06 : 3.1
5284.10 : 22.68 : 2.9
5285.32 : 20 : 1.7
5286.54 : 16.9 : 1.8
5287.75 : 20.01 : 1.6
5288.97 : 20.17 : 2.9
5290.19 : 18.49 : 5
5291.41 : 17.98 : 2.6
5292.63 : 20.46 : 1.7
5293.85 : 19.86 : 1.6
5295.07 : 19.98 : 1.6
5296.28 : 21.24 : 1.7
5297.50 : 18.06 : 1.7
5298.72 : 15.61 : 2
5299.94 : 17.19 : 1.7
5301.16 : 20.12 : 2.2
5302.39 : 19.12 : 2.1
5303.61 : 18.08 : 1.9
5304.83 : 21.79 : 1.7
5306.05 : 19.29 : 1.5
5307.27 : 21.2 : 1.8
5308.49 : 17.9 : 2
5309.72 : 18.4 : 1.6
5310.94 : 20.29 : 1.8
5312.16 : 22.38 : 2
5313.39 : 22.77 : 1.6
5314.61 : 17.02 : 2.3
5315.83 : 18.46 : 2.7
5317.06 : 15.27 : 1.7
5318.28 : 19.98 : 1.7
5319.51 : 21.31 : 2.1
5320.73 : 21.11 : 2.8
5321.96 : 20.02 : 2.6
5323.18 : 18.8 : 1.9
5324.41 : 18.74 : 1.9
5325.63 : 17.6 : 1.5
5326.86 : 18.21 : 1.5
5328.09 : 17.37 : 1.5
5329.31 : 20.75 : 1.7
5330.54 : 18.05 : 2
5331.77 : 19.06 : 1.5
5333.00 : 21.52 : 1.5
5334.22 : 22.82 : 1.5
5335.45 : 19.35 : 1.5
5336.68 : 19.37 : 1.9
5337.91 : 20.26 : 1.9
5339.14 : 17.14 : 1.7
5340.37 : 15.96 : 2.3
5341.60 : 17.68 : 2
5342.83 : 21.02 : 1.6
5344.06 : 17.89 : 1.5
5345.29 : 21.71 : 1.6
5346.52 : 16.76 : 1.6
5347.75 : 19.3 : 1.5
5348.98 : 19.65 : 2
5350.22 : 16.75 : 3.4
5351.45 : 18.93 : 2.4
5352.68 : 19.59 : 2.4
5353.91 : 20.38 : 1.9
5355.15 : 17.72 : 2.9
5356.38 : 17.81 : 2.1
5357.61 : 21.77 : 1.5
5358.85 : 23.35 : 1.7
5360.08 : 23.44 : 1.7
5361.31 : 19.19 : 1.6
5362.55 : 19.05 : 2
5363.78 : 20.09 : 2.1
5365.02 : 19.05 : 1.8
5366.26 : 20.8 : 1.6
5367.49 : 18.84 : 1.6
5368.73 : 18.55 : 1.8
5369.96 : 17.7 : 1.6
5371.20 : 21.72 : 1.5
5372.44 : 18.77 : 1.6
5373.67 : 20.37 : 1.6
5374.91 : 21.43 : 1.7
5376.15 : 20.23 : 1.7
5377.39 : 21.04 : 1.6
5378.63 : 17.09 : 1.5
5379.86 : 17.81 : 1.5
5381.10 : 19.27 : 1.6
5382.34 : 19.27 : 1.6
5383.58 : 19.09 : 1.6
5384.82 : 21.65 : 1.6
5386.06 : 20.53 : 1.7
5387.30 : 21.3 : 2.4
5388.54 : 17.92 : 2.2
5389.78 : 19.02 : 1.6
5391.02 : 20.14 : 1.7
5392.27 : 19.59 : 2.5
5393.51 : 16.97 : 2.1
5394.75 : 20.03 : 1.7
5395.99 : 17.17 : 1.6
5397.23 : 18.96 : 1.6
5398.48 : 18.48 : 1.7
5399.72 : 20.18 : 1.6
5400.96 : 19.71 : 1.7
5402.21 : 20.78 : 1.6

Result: 1.1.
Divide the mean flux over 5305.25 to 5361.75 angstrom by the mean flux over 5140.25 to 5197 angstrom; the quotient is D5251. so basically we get 1.12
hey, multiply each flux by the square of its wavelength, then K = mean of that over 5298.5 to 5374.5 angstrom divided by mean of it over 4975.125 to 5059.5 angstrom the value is 1.1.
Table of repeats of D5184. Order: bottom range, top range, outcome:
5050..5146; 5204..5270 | 1.09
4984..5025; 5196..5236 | 1.04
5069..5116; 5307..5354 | 1.19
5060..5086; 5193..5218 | 1.19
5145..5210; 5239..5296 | 1.08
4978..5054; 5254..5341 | 1.11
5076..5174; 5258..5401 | 1.15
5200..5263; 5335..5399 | 1.08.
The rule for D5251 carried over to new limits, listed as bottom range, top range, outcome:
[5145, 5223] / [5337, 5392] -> 1.10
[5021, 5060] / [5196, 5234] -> 1.01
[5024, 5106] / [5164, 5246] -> 1.01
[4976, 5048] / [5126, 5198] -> 0.91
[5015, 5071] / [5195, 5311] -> 1.04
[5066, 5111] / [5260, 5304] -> 1.05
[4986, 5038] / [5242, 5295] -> 0.96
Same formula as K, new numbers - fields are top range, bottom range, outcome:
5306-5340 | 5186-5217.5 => 1.11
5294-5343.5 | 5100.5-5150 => 1.14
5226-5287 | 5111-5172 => 1.09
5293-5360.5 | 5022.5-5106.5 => 1.20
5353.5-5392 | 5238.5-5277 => 1.15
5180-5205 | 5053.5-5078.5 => 1.13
